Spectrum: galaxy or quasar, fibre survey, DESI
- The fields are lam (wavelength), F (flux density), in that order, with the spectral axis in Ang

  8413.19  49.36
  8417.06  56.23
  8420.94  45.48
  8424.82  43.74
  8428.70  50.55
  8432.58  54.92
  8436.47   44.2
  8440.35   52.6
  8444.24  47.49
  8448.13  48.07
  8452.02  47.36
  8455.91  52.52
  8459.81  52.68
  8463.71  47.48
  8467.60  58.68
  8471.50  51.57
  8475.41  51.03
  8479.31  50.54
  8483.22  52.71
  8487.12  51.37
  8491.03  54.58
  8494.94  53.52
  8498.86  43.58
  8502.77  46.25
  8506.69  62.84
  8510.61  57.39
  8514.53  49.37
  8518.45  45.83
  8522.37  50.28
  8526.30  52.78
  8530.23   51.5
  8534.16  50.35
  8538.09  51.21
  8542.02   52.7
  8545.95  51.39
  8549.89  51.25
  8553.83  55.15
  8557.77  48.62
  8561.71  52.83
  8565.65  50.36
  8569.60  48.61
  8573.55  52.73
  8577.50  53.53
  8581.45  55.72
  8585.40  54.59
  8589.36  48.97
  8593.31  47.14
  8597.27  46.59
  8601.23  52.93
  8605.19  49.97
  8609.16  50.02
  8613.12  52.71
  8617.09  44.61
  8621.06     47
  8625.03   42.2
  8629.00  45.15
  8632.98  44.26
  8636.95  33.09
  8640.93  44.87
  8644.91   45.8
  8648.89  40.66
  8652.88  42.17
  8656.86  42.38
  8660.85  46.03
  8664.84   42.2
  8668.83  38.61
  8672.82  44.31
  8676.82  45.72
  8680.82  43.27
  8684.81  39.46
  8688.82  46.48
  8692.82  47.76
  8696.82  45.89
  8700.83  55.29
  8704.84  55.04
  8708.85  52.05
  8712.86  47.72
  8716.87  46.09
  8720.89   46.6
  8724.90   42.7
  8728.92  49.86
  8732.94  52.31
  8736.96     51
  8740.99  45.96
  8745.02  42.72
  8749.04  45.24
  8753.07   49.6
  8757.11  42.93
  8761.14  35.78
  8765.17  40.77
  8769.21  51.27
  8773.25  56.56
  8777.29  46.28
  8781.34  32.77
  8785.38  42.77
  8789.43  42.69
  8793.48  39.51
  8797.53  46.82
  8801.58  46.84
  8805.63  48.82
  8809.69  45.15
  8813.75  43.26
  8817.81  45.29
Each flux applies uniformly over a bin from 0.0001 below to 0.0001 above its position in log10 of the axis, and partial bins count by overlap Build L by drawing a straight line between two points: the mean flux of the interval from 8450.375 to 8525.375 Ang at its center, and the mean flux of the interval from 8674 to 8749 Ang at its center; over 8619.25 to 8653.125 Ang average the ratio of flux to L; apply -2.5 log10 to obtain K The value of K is 0.14 mag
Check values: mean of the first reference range 51.6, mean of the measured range 42.8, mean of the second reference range 47.5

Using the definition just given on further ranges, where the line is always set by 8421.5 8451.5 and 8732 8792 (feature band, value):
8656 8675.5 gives 0.08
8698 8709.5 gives -0.18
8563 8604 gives -0.09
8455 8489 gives -0.08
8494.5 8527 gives -0.07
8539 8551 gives -0.10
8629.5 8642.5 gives 0.13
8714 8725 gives -0.01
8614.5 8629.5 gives 0.04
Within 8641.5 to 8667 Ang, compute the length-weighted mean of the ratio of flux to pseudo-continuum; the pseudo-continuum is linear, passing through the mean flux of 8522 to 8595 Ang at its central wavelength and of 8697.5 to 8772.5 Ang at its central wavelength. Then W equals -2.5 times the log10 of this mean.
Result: 0.144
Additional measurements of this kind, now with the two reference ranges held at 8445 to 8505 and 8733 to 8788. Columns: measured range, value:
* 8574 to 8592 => -0.09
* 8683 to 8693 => 0.06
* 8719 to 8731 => -0.01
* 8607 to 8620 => -0.02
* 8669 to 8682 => 0.08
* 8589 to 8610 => -0.02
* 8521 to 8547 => -0.04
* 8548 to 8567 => -0.05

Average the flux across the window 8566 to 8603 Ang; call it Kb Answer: 51.1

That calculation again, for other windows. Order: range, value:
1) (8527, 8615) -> 51.3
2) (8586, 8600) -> 48.5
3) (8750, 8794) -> 43.9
